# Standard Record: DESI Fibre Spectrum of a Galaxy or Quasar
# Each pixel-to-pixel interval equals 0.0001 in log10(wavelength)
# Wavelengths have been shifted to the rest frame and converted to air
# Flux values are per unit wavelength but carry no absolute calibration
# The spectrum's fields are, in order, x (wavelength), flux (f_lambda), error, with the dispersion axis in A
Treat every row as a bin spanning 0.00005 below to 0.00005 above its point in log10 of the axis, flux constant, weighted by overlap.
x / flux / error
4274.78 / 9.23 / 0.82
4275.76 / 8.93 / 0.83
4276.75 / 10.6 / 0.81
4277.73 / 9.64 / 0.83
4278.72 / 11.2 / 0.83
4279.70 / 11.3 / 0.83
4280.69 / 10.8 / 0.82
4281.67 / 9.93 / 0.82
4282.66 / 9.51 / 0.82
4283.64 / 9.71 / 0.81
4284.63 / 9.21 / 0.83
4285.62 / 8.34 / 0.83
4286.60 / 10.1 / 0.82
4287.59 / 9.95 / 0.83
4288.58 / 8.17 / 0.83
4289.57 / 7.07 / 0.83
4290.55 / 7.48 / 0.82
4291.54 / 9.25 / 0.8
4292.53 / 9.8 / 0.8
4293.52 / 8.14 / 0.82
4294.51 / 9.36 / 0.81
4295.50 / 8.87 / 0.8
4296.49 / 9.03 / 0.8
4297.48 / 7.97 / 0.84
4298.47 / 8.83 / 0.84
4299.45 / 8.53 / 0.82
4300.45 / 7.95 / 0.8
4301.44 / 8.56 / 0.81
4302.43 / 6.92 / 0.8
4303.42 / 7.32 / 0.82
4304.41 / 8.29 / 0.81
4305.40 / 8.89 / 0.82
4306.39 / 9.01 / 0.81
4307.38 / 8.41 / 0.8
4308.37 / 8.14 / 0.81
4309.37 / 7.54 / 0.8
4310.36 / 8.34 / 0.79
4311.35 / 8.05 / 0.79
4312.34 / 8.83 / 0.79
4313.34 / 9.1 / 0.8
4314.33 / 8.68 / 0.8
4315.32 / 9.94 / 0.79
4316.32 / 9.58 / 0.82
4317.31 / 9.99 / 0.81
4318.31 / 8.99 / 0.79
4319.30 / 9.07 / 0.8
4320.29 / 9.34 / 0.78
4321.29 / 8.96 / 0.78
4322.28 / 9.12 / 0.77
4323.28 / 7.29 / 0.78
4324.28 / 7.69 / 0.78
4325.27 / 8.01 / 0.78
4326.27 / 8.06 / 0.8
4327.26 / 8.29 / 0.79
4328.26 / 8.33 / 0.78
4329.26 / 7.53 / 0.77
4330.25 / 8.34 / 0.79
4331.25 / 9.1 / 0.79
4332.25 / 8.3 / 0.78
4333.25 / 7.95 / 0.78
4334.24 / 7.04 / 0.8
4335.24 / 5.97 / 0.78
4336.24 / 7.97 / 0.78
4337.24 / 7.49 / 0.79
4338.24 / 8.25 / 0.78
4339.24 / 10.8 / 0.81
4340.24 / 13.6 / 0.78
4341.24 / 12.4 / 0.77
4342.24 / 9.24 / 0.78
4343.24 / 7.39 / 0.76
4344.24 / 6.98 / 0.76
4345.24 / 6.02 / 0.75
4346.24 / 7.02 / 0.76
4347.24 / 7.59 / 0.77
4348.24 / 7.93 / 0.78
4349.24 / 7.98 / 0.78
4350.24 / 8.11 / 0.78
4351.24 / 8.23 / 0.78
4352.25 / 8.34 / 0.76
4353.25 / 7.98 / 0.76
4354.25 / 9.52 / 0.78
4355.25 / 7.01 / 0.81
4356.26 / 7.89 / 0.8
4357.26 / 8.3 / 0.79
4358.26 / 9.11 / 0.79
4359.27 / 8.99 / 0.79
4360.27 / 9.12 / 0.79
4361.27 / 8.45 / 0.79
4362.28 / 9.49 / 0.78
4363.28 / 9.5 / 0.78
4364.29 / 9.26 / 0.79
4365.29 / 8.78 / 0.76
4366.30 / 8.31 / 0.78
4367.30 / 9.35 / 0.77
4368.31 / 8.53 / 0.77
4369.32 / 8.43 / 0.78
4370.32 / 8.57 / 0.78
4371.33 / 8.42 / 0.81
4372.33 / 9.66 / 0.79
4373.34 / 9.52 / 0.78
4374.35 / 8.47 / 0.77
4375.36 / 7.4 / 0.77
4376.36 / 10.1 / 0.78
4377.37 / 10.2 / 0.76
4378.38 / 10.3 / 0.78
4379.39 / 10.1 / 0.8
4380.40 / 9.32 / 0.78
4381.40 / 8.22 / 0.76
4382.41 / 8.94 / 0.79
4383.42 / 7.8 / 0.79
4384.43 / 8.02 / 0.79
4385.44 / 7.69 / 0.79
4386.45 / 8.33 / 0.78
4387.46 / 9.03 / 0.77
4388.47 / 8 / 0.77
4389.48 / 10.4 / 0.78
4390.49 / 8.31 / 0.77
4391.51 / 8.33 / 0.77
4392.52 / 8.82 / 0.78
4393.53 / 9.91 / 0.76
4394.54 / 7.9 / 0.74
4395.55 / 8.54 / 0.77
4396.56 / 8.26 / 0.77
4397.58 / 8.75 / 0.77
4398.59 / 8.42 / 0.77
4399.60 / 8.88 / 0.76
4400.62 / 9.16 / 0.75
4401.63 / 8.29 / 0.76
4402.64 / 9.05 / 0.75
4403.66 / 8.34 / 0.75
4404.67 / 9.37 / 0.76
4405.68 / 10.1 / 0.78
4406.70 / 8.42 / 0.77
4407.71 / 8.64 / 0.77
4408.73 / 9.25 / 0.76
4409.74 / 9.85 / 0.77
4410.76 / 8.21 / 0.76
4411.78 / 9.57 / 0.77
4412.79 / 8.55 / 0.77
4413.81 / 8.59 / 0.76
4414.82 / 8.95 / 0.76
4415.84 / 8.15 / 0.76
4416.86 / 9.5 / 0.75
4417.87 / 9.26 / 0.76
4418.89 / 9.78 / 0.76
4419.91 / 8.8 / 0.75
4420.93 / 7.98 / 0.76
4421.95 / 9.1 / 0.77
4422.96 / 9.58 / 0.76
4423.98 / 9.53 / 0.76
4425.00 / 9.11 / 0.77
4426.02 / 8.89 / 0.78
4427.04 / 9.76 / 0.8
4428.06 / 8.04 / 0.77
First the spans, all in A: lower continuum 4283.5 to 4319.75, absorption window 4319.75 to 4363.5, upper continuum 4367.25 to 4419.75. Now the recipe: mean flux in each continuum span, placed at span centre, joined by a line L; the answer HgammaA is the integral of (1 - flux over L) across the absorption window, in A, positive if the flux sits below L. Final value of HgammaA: 1.8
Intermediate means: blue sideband 8.68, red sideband 8.88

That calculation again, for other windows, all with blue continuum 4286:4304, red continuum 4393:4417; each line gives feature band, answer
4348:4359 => 0.6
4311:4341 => -0.3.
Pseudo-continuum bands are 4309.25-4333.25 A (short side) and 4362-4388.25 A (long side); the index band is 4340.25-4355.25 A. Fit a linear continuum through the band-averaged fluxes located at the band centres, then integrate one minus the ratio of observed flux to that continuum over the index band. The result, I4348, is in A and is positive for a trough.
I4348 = 0.7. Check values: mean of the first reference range 8.61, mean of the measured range 8.34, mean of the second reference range 8.9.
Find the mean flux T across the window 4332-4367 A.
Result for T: 8.47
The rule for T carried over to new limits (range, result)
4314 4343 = 8.79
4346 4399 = 8.67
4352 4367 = 8.69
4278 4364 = 8.66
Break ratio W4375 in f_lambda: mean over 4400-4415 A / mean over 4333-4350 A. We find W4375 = 1.1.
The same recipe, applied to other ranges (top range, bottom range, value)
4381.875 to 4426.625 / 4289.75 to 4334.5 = 1.04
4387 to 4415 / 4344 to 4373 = 1.05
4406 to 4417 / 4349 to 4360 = 1.06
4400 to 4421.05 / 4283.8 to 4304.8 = 1.05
